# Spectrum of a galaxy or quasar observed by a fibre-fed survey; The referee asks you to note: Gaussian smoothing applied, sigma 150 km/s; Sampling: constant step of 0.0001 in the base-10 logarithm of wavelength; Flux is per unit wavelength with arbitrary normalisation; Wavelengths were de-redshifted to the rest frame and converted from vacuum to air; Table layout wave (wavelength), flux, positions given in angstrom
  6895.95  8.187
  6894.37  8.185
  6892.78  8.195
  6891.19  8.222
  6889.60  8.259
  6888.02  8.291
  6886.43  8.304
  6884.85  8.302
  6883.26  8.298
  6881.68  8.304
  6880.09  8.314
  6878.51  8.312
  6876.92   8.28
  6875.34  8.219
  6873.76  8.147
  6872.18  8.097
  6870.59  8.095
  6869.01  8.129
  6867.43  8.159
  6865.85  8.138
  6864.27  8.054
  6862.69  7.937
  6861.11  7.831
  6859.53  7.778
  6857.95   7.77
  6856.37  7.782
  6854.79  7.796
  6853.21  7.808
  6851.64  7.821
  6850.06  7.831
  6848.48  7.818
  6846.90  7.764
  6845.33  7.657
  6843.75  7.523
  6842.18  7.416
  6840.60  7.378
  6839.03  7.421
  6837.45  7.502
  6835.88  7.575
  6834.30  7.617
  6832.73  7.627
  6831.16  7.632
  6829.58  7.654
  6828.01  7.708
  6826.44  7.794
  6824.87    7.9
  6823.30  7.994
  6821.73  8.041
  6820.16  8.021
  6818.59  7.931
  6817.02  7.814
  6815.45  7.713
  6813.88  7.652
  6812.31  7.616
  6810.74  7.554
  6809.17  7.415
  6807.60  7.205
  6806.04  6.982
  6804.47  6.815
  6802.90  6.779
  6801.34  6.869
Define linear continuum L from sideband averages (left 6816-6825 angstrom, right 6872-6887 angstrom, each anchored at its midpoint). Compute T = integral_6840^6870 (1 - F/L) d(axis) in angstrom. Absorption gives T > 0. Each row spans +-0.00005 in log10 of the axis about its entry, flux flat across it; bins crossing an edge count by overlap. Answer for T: 1.18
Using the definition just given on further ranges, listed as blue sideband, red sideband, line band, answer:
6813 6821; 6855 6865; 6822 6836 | 0.2 angstrom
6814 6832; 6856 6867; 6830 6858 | 0.8 angstrom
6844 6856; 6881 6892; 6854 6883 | -0.1 angstrom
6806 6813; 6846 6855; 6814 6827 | -0.7 angstrom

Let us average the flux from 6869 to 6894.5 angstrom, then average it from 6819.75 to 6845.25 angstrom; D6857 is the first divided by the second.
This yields 1.1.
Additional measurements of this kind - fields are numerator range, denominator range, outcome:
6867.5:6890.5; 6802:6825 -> 1.09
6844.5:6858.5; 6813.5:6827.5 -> 0.99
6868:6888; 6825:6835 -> 1.07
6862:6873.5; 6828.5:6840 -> 1.07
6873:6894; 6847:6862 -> 1.06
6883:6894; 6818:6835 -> 1.06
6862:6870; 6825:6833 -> 1.05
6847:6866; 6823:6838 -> 1.02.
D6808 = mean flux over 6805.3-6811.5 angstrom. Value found 7.29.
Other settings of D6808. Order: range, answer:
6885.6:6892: 8.27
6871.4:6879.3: 8.22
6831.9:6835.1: 7.62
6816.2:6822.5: 7.95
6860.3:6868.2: 8.02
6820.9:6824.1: 8.02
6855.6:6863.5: 7.82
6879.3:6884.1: 8.3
